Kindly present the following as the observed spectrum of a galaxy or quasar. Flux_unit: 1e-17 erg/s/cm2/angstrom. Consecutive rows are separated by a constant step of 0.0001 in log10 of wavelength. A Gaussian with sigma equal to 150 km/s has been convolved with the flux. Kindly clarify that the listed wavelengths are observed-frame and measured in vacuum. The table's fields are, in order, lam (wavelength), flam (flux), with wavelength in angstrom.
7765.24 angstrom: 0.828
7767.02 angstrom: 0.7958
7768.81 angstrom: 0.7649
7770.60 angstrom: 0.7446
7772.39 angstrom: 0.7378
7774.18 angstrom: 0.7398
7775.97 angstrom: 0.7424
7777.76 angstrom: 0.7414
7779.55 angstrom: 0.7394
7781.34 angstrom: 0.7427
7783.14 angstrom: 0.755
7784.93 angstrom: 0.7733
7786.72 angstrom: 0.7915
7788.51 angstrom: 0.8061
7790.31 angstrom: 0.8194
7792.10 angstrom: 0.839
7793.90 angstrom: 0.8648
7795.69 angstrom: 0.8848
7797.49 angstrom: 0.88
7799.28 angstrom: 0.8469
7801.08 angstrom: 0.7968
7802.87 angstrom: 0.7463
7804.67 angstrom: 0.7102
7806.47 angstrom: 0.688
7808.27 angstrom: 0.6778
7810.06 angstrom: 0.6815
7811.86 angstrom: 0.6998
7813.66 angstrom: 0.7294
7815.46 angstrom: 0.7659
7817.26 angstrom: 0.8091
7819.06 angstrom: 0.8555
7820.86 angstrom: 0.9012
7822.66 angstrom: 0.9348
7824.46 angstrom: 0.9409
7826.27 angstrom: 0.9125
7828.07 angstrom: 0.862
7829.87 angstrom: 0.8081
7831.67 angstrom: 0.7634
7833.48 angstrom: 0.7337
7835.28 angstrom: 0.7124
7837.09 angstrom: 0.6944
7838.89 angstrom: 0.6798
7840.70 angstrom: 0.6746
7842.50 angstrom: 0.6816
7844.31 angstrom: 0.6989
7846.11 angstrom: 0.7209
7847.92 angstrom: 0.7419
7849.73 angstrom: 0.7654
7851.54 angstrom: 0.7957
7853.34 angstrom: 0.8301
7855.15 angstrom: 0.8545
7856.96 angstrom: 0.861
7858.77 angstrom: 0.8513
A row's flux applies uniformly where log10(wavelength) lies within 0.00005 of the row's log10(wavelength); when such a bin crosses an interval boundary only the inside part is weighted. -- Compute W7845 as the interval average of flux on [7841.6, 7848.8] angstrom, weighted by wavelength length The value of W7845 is 0.711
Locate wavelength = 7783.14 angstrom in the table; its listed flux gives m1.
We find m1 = 0.755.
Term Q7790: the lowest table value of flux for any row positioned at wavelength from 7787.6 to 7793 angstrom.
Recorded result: 0.8061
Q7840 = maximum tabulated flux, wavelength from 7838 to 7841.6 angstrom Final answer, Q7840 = 0.6798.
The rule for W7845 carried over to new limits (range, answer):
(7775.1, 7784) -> 0.744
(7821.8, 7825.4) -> 0.936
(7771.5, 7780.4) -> 0.74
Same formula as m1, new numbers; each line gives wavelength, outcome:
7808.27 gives 0.6778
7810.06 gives 0.6815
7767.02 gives 0.7958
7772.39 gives 0.7378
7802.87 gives 0.7463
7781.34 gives 0.7427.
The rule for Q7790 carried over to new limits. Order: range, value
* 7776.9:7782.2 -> 0.7394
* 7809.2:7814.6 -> 0.6815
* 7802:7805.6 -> 0.7102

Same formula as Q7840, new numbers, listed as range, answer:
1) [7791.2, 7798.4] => 0.8848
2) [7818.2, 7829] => 0.9409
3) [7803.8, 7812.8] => 0.7102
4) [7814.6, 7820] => 0.8555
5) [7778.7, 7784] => 0.755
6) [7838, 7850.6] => 0.7654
